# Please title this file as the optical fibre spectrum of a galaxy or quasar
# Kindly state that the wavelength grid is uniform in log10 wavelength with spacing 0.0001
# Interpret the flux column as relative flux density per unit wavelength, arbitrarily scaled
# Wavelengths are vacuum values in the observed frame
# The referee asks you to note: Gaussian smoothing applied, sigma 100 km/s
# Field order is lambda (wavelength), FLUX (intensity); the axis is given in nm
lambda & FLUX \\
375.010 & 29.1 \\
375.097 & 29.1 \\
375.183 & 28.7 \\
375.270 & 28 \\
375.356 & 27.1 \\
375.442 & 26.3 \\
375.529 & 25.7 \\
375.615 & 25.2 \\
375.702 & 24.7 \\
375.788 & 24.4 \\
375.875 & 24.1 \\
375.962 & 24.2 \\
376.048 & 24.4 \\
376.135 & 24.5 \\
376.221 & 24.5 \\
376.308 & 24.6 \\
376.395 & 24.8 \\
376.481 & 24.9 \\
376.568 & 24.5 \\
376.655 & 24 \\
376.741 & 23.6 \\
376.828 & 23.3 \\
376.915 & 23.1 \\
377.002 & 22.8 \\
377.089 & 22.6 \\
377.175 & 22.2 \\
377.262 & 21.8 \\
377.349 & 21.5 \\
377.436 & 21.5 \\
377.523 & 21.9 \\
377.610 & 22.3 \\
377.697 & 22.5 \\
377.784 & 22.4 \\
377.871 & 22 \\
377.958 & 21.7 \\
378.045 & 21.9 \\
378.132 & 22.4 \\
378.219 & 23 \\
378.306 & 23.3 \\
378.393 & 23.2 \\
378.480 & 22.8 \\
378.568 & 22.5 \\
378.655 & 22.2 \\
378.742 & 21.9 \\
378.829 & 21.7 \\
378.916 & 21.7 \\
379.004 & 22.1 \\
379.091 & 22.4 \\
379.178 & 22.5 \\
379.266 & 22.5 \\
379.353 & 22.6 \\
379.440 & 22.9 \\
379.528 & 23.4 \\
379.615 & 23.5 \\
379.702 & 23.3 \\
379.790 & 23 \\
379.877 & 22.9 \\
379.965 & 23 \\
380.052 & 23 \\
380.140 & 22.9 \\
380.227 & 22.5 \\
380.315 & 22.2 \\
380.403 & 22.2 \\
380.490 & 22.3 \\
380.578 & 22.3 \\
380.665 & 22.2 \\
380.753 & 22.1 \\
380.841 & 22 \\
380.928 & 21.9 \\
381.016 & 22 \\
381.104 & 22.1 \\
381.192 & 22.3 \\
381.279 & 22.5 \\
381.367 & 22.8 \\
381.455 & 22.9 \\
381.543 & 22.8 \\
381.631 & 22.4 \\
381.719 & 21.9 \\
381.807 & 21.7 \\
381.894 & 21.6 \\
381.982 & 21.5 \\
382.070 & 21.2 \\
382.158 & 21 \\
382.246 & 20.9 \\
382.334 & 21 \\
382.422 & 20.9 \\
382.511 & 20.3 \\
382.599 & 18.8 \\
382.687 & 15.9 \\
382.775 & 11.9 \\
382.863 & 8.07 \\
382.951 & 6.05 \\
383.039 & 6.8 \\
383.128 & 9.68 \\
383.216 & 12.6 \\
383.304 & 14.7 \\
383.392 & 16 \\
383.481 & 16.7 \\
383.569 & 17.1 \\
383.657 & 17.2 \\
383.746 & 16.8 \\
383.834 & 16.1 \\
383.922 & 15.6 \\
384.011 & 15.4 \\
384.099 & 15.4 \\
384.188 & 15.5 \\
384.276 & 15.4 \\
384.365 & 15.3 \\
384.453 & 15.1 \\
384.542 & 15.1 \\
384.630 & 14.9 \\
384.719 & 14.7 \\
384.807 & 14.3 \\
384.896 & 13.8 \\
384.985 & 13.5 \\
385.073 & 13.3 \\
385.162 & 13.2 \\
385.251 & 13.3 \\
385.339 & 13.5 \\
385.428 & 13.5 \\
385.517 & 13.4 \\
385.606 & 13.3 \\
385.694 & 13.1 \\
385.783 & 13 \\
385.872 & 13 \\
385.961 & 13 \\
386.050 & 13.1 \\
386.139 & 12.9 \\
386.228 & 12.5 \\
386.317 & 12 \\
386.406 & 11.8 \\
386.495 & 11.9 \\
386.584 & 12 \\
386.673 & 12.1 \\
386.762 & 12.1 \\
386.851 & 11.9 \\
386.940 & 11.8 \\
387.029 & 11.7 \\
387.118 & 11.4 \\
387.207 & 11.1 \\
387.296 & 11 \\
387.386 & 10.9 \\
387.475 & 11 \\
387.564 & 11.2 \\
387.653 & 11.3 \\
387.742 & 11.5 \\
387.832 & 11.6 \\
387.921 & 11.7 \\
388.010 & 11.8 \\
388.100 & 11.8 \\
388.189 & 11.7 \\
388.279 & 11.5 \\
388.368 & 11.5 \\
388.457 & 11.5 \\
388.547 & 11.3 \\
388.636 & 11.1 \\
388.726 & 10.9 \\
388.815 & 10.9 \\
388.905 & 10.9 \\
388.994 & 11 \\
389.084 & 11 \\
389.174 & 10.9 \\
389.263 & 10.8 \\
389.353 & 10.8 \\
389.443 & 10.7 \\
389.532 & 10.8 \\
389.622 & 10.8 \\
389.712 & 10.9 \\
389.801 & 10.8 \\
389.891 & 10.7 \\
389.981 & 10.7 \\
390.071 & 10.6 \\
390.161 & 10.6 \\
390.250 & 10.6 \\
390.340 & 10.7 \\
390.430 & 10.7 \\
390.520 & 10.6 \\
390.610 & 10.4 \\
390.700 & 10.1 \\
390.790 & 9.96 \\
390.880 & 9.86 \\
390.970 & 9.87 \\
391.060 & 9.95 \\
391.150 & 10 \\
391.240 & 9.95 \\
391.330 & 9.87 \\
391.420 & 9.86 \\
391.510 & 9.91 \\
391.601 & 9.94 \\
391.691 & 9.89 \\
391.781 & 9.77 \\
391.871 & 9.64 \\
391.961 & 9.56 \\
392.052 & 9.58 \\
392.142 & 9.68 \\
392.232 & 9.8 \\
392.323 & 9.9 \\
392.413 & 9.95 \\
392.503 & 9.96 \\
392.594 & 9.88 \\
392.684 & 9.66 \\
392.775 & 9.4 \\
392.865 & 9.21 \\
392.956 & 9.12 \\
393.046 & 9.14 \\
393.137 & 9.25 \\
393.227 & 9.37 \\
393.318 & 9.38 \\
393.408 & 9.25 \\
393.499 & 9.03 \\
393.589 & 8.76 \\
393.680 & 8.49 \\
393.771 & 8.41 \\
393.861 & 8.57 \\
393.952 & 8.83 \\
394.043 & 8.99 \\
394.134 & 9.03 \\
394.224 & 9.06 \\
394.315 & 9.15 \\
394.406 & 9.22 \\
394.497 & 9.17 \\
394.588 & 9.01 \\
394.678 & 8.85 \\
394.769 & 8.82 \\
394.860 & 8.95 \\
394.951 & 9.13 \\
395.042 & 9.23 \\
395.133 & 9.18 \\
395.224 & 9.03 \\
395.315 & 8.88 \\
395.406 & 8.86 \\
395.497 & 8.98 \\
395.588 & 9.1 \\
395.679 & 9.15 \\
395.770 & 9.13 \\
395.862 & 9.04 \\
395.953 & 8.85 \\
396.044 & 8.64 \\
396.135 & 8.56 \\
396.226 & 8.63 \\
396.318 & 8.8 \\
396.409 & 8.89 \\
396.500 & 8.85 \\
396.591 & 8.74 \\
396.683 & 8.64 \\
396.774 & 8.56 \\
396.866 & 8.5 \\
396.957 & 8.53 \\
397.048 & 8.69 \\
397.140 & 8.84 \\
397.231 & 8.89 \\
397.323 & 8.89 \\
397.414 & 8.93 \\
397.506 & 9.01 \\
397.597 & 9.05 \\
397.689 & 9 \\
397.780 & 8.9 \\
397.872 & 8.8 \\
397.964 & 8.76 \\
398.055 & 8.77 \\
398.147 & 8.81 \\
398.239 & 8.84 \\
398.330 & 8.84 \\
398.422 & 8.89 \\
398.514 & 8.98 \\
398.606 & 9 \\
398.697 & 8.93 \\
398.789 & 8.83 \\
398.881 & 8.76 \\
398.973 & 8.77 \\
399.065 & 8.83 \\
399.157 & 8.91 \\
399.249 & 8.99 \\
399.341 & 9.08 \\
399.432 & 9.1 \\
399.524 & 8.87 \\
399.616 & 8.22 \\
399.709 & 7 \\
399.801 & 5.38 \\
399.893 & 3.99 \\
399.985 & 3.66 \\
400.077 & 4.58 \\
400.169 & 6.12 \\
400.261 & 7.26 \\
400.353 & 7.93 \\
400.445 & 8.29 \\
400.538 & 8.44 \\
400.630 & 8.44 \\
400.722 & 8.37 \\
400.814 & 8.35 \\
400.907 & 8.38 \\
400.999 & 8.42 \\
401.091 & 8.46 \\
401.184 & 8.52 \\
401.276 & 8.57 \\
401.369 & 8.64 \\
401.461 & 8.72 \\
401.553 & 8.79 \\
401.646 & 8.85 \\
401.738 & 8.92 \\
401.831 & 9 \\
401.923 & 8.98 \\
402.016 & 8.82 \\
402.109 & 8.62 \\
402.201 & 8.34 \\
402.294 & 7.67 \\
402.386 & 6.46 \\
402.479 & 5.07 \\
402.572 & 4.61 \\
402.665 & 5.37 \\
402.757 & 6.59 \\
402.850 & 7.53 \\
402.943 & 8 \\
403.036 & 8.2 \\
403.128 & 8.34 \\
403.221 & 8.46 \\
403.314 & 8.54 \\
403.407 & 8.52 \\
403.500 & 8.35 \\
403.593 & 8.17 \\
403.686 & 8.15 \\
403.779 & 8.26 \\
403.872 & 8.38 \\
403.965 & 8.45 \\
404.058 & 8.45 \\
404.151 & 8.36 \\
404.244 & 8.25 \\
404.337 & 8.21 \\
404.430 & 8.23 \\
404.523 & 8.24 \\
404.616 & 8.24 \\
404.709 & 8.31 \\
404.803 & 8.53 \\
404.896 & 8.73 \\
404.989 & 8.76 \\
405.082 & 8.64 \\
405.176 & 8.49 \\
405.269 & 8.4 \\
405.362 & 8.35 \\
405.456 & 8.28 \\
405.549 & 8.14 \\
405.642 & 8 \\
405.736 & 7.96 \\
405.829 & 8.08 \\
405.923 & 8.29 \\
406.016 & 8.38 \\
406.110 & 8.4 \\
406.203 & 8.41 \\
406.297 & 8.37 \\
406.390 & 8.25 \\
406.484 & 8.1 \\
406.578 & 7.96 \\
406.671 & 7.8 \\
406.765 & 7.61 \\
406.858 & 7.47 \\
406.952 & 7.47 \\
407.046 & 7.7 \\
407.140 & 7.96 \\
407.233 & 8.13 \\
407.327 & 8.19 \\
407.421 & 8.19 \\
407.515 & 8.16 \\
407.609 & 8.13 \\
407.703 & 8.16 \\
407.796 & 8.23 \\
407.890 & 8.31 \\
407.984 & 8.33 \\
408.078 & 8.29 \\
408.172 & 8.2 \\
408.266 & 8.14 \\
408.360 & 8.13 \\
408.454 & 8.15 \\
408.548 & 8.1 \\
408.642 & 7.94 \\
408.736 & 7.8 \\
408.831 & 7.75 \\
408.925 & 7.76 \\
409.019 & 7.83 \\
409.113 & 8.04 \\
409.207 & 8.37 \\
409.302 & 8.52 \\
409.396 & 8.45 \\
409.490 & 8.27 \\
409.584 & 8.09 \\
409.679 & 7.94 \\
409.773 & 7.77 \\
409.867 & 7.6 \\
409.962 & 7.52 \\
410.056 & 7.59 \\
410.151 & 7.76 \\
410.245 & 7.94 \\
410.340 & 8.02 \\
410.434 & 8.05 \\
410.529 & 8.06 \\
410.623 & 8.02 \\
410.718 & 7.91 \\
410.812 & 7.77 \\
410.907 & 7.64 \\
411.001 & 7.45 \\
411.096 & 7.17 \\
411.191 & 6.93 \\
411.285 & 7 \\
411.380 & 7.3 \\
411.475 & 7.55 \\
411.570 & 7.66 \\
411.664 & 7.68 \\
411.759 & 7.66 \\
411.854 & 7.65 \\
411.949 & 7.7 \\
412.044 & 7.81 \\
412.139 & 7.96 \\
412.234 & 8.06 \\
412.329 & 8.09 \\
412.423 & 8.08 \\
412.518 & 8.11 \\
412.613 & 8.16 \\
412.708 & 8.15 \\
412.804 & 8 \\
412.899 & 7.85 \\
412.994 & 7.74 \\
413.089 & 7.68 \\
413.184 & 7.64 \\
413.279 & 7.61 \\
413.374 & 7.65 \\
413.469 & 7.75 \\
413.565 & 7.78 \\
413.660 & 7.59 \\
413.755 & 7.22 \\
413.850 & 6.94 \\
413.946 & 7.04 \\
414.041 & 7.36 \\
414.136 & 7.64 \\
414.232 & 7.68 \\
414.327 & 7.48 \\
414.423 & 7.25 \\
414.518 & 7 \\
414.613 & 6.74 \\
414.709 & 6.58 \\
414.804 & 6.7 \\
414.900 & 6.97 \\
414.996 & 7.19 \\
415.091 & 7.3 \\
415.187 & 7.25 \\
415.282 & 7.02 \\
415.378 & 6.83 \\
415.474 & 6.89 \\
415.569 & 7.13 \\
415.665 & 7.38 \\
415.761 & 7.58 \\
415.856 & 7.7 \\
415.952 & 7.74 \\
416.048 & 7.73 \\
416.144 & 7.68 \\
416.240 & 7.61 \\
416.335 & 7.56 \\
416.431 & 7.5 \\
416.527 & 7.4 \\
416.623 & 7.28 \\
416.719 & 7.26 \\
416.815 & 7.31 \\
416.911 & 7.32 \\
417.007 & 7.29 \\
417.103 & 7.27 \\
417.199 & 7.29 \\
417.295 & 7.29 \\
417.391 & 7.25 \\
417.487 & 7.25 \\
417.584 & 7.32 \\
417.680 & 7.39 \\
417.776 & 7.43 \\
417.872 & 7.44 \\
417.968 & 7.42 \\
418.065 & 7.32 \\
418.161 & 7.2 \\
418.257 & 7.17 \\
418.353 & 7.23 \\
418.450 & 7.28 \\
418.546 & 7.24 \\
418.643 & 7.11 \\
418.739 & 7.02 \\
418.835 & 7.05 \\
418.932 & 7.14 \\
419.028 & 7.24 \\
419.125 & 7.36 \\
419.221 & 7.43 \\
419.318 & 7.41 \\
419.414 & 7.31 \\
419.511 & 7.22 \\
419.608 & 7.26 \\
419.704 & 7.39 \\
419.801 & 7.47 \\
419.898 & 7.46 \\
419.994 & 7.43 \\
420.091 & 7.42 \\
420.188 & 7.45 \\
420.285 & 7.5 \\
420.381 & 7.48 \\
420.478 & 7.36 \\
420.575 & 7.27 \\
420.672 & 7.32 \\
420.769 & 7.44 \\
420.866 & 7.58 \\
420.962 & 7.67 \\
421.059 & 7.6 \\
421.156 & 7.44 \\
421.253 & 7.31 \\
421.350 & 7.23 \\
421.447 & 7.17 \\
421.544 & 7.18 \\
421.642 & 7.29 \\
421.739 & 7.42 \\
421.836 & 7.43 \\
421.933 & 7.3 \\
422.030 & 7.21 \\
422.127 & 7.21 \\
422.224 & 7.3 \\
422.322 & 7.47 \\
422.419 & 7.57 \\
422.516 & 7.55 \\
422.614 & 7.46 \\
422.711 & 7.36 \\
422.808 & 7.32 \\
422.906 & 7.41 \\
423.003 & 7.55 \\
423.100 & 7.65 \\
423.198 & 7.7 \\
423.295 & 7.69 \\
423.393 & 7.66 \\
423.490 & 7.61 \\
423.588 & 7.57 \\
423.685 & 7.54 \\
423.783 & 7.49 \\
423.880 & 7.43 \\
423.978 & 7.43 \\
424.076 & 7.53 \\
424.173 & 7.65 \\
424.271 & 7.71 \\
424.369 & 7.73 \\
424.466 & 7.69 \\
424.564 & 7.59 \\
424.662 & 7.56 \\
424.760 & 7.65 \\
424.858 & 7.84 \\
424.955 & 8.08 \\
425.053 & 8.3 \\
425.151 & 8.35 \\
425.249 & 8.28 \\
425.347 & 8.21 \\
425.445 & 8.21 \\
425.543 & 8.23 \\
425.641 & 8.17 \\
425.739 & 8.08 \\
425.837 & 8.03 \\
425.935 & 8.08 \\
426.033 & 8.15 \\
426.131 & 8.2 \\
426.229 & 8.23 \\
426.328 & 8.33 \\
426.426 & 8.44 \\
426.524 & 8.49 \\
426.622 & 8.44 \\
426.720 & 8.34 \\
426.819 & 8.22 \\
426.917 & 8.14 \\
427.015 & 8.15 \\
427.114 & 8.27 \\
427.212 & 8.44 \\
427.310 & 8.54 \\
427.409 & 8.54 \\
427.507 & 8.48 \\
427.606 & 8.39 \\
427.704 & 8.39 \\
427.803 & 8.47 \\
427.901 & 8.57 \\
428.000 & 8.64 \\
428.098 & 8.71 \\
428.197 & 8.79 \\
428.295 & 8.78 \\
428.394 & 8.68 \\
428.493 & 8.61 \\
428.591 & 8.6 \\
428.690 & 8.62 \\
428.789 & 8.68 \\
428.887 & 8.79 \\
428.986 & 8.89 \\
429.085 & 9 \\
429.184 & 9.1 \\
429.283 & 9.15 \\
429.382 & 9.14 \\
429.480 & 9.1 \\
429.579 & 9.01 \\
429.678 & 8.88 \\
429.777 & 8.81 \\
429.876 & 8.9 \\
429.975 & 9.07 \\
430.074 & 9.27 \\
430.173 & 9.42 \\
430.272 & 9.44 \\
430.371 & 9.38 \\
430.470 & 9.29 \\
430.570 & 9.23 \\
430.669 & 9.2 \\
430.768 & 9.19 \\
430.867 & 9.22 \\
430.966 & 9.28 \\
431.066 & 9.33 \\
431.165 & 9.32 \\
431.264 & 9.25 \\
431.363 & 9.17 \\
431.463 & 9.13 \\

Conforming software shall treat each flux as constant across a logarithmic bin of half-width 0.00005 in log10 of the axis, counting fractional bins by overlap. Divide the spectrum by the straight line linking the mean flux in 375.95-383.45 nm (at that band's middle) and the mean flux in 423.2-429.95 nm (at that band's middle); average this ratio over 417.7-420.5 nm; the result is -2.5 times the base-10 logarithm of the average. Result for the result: 0.38 mag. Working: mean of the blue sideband 21.3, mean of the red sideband 8.29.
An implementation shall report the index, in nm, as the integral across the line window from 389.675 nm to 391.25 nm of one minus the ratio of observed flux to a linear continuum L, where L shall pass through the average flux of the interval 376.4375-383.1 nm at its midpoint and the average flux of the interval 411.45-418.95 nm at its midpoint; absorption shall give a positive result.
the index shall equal 0.63 nm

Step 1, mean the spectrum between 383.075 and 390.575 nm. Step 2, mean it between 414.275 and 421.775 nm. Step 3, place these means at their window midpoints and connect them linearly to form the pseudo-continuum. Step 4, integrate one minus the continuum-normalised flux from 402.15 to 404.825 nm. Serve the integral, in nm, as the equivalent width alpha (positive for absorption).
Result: 0.53 nm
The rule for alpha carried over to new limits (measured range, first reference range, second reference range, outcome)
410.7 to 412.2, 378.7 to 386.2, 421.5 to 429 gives 0.50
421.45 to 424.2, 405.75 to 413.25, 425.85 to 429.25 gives 0.30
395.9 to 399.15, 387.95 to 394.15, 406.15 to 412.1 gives 0.19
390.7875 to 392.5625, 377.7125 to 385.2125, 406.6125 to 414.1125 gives 0.63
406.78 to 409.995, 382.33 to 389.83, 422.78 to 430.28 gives 0.72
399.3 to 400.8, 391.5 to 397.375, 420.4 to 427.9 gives 0.28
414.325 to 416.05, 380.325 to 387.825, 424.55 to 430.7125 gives 0.56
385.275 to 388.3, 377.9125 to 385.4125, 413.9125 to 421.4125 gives 0.93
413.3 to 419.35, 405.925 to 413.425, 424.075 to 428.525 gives 0.56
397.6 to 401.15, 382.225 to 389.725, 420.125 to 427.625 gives 0.97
